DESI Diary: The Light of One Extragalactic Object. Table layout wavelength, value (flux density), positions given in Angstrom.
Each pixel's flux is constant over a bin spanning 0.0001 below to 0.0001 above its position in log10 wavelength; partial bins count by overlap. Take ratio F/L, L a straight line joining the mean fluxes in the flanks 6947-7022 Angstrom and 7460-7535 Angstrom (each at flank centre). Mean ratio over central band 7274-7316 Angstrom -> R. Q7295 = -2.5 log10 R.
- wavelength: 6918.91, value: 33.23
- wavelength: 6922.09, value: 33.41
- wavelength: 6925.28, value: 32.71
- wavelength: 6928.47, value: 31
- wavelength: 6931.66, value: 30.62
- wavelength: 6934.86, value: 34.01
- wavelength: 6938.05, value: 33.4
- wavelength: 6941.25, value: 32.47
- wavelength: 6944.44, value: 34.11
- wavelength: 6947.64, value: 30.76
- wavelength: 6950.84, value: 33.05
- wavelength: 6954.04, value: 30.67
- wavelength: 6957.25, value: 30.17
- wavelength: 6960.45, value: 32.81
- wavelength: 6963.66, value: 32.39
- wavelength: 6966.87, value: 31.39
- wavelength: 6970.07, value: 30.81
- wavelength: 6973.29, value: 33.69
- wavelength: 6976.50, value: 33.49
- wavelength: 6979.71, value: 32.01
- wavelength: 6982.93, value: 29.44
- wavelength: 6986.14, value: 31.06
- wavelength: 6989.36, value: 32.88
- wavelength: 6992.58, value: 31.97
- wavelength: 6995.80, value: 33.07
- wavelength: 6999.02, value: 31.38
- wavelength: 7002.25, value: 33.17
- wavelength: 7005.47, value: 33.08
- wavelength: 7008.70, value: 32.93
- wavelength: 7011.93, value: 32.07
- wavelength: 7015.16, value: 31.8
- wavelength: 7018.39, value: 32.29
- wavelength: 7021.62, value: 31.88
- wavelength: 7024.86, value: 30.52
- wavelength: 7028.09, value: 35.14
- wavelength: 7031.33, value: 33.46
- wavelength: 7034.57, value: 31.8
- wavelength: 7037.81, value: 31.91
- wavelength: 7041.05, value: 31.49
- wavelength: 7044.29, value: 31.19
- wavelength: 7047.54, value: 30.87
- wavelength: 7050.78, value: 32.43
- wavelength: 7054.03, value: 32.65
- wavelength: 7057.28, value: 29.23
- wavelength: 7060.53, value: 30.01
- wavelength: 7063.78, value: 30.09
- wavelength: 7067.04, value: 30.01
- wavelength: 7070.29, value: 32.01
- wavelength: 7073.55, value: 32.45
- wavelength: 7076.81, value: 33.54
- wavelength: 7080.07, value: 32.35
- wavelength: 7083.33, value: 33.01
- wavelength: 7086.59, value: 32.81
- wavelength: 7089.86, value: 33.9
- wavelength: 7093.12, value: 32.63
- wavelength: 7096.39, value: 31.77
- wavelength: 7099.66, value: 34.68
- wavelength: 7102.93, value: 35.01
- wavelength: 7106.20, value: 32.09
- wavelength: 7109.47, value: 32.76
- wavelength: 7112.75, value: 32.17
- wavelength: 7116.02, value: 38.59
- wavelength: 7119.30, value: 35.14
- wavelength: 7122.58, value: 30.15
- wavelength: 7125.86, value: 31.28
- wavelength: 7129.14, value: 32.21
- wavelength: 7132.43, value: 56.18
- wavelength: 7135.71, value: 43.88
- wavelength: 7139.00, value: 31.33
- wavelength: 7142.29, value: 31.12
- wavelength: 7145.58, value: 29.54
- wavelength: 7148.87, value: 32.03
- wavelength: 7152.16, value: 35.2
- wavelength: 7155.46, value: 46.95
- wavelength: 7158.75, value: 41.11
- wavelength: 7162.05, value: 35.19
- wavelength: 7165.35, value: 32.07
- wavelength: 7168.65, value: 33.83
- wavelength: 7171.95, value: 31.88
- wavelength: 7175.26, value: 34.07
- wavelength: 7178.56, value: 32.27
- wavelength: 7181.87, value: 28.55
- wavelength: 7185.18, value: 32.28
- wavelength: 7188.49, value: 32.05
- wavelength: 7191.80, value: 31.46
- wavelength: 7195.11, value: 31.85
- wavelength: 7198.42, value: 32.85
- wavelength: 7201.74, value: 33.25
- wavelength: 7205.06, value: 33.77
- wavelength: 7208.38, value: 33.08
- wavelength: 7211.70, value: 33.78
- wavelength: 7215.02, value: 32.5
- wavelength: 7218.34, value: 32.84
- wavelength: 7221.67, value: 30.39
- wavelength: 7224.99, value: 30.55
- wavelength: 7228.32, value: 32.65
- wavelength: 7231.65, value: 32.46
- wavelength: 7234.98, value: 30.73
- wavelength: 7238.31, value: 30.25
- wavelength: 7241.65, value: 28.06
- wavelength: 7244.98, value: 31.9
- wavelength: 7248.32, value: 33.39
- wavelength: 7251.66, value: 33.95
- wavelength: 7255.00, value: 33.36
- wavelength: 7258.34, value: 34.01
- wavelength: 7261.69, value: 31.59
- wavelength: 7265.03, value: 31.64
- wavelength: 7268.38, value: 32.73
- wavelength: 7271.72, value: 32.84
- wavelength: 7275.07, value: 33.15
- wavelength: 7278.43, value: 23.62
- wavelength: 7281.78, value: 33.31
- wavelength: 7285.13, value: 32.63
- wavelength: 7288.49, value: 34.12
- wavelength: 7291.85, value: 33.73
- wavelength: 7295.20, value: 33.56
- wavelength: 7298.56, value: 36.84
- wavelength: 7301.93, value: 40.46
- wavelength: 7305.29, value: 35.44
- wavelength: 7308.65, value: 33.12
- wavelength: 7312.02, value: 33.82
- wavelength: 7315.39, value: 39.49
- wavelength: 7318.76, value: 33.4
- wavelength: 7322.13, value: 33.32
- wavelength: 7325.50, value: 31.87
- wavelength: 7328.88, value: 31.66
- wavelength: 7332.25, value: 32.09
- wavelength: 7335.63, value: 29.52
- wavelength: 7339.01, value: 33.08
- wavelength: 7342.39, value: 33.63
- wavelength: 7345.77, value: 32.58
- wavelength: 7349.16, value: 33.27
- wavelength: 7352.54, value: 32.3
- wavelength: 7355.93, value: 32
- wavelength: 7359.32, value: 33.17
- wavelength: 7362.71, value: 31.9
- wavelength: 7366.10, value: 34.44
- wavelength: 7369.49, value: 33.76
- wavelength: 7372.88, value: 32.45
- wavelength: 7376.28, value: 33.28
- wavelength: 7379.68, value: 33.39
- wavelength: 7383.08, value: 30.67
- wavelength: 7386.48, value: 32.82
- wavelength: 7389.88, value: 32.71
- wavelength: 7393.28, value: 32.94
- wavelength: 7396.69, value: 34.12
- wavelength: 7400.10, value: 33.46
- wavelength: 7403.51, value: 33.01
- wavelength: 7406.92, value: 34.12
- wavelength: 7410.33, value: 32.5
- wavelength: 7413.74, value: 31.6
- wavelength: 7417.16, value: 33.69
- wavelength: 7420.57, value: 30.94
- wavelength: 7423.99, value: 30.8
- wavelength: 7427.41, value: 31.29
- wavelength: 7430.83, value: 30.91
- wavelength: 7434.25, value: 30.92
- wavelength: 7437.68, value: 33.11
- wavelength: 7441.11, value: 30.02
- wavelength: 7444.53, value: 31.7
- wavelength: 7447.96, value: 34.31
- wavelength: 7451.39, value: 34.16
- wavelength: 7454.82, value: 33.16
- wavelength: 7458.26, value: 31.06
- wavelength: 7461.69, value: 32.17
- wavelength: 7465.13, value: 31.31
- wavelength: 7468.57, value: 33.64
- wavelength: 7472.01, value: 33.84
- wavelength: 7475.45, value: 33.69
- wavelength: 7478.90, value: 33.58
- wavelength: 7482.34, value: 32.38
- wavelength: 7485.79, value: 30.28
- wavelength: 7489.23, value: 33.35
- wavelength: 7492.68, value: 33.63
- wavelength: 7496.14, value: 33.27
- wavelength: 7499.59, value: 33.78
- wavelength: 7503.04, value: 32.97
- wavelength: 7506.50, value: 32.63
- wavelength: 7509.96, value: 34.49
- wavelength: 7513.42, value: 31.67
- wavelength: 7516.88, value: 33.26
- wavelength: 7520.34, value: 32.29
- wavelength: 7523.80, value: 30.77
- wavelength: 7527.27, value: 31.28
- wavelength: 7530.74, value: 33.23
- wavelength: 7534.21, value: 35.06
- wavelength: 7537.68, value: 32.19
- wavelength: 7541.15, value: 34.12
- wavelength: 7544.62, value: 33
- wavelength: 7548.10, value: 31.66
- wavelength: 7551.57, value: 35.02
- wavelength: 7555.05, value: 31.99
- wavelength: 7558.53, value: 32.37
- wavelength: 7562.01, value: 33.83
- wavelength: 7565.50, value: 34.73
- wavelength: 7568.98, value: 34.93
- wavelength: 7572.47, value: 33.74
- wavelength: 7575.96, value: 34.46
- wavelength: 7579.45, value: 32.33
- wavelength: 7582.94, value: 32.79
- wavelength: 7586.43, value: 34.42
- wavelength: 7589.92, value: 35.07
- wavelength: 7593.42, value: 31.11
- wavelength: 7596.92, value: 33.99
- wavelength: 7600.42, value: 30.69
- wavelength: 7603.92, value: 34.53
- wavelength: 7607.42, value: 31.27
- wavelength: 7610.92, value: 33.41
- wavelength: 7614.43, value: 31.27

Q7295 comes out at -0.05 mag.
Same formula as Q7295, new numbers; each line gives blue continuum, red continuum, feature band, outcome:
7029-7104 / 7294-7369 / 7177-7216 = 0.02 mag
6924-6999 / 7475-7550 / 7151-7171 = -0.15 mag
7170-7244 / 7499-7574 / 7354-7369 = -0.02 mag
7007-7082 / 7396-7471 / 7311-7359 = -0.03 mag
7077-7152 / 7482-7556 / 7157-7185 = 0.02 mag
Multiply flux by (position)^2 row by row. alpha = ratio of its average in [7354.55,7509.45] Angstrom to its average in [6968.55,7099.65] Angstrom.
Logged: 1.1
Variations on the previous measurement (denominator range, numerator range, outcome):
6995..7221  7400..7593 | 1.10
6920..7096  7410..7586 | 1.17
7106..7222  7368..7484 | 1.02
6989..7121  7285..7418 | 1.12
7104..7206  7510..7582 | 1.07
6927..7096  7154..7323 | 1.10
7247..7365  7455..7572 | 1.05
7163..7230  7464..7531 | 1.10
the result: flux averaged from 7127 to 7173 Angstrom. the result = 36.6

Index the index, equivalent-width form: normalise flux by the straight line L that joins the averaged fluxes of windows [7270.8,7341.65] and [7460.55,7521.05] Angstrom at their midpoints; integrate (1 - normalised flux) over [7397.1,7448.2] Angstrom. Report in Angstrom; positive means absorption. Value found 1.46 Angstrom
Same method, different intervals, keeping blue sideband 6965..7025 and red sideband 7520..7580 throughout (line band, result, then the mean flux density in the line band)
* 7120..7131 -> 0.1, 32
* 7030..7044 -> 0.1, 32.1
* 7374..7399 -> 0.0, 32.8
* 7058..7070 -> 0.8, 30.2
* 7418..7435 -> 1.0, 31.1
